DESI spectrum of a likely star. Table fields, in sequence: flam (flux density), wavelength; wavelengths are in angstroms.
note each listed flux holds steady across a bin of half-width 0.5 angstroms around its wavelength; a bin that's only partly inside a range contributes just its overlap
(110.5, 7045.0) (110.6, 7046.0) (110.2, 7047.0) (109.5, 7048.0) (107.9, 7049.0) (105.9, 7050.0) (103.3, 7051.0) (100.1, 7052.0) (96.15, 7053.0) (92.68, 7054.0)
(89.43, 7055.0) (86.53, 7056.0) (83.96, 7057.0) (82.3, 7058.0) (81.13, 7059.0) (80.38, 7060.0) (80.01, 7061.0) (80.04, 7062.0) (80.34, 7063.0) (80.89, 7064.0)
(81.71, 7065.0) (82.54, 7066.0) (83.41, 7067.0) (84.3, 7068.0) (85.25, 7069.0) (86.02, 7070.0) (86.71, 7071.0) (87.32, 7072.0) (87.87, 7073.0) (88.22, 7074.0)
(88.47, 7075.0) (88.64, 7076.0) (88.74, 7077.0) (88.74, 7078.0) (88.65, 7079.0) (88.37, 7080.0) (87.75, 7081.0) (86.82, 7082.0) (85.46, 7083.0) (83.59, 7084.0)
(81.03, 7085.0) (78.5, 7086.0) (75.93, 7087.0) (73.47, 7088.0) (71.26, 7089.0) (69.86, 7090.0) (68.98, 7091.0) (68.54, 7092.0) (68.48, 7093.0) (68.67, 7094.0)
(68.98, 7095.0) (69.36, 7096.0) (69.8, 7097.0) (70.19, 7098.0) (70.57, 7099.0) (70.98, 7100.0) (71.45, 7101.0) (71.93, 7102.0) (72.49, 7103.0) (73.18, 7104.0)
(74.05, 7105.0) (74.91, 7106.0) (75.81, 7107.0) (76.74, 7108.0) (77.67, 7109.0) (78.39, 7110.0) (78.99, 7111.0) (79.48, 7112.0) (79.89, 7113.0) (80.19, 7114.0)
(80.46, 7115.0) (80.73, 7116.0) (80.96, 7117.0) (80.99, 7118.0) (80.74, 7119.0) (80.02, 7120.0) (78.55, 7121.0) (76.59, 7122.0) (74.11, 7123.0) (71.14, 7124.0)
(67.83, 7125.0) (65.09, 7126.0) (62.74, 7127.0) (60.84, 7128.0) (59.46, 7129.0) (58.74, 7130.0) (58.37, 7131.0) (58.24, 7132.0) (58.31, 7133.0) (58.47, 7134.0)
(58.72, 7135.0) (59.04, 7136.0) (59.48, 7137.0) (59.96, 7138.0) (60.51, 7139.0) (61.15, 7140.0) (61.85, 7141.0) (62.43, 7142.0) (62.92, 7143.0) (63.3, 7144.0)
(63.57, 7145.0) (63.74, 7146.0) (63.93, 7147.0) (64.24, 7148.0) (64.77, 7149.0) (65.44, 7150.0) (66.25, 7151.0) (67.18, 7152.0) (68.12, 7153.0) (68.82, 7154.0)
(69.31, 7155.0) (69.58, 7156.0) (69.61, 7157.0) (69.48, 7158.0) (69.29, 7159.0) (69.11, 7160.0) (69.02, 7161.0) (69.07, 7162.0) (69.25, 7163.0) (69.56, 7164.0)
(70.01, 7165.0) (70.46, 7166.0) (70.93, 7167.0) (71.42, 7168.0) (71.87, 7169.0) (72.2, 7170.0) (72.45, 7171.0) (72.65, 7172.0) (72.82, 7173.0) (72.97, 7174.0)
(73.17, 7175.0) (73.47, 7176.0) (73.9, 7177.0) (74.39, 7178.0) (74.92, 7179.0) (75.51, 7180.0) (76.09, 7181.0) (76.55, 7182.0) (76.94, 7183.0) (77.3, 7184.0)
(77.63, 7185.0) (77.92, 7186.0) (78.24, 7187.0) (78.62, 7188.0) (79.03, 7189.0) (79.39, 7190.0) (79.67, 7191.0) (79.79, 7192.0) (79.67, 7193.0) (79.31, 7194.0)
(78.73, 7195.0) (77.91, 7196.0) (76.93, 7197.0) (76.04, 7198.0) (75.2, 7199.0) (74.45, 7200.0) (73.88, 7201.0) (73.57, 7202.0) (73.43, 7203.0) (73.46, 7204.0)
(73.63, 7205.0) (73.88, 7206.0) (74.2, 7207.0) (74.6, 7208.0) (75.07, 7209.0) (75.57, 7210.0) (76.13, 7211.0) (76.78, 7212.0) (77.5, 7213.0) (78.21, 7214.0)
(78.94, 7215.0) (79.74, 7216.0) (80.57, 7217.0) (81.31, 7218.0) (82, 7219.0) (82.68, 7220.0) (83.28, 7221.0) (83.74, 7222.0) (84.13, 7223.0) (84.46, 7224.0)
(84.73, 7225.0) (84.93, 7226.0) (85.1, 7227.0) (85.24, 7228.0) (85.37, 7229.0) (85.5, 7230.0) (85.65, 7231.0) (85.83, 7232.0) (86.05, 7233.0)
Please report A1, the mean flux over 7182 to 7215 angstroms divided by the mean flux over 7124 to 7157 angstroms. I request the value 1.21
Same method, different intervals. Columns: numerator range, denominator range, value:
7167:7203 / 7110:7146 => 1.11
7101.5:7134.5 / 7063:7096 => 0.89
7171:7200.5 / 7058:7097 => 0.95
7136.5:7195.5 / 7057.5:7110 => 0.90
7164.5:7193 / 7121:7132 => 1.14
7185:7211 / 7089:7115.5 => 1.04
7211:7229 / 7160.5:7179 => 1.14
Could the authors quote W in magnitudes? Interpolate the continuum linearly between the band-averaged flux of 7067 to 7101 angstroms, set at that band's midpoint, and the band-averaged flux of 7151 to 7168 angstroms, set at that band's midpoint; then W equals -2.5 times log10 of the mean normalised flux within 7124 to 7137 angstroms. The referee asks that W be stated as 0.20 mag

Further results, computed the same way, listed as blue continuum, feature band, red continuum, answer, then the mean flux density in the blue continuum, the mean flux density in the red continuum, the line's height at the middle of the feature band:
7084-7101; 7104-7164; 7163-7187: 0.06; 71.9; 73.7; 72.8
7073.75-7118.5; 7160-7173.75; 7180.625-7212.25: 0.09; 77.6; 76.6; 76.9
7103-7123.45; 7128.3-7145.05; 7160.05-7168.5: 0.23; 78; 69.9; 74.3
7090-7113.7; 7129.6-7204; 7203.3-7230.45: 0.10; 73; 80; 76.9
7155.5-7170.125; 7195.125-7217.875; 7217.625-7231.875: 0.06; 70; 84.2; 80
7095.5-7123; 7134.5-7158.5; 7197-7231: 0.20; 76.1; 79.1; 77.1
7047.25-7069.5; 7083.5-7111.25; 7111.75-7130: 0.09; 89.2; 73.9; 79.7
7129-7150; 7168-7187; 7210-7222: -0.06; 61.2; 79.7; 70.4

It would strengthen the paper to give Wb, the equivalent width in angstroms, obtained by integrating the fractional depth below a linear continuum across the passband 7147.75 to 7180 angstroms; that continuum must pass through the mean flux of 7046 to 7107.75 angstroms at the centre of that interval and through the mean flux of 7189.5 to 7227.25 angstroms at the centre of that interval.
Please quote 3.87 angstroms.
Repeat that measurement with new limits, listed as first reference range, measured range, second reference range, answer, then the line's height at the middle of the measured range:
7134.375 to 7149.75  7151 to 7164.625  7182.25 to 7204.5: -0.5 angstroms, 66.6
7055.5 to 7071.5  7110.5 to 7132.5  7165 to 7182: 1.5 angstroms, 77.7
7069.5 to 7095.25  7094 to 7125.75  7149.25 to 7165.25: 0.5 angstroms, 76.5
